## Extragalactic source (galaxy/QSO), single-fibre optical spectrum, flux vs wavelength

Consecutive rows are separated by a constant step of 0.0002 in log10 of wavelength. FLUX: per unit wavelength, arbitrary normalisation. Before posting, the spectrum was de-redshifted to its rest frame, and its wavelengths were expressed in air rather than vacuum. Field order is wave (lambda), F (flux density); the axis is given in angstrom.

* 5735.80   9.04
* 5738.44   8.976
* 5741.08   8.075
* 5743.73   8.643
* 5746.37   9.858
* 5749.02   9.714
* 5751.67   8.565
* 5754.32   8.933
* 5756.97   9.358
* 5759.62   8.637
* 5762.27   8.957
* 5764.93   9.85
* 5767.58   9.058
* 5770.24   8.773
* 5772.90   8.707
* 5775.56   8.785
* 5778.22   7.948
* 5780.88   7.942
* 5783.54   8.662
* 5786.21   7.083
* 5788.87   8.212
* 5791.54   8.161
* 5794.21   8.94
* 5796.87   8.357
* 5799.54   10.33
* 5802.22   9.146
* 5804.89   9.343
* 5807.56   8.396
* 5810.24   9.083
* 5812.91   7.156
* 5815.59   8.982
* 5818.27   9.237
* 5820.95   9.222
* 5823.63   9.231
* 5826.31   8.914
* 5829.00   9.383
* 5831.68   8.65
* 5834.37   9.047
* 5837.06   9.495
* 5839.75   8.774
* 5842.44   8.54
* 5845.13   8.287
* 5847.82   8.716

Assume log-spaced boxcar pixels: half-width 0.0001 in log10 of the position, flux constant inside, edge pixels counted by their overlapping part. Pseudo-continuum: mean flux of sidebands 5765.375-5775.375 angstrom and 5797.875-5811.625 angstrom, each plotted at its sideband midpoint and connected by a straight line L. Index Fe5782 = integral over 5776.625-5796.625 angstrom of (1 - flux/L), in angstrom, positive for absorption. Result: 2.0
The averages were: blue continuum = 8.93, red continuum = 9.23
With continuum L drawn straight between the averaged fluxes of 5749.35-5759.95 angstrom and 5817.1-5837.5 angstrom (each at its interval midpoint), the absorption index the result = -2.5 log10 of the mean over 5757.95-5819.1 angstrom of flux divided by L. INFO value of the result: 0.04 mag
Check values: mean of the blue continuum 8.97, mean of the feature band 8.68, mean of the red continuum 9.13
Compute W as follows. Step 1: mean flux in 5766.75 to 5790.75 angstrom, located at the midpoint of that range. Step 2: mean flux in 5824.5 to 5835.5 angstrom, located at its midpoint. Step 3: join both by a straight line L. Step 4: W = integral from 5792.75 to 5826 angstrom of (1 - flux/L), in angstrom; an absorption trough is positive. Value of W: -0.8 angstrom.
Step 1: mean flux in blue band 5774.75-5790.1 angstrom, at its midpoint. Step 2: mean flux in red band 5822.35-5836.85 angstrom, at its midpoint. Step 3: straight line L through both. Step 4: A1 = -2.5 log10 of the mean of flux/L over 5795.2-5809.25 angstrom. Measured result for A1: -0.08 mag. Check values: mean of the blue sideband 8.08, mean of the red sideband 9.08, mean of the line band 9.11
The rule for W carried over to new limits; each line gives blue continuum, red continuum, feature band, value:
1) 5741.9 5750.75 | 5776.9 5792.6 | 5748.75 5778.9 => -0.83 angstrom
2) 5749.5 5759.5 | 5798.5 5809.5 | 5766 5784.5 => 1.07 angstrom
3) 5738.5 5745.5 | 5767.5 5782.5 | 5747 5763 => -0.98 angstrom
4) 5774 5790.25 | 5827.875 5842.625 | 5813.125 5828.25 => -0.38 angstrom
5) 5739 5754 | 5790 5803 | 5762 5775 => -0.14 angstrom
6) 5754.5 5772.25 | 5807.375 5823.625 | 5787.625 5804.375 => -0.03 angstrom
